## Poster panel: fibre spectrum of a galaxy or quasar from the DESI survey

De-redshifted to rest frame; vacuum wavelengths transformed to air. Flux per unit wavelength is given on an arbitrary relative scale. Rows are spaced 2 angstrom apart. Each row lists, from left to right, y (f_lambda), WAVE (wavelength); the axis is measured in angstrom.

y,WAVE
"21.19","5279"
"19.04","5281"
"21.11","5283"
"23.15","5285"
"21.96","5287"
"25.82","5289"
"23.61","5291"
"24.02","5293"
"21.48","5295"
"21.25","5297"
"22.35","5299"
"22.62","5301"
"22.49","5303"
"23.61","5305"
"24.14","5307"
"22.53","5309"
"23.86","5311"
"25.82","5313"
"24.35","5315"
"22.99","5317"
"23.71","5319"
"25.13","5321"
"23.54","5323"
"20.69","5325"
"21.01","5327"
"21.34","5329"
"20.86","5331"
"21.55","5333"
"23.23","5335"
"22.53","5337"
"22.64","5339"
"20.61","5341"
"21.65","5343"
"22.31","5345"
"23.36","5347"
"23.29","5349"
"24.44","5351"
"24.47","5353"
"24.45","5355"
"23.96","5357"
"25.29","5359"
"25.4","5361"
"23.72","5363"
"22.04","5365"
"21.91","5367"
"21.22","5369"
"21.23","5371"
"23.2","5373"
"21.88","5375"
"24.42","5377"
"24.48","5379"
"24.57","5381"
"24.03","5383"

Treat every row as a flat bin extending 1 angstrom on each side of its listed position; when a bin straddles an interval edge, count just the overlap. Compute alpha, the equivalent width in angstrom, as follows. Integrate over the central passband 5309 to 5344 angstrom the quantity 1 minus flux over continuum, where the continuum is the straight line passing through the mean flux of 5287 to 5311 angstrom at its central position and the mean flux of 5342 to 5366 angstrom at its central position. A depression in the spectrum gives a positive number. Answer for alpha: 1.06 angstrom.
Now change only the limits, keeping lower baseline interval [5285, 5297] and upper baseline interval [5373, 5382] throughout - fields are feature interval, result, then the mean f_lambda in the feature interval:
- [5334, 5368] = 0.5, 23.3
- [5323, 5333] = 0.9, 21.3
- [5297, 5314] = 0.0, 23.3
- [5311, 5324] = -0.5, 24.2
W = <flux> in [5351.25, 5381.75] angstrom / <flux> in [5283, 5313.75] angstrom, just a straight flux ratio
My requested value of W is 1.01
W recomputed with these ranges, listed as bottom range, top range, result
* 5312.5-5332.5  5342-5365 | 1.04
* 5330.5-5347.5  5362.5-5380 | 1.03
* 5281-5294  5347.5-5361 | 1.06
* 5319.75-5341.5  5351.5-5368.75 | 1.07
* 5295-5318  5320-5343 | 0.95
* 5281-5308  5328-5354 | 0.99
